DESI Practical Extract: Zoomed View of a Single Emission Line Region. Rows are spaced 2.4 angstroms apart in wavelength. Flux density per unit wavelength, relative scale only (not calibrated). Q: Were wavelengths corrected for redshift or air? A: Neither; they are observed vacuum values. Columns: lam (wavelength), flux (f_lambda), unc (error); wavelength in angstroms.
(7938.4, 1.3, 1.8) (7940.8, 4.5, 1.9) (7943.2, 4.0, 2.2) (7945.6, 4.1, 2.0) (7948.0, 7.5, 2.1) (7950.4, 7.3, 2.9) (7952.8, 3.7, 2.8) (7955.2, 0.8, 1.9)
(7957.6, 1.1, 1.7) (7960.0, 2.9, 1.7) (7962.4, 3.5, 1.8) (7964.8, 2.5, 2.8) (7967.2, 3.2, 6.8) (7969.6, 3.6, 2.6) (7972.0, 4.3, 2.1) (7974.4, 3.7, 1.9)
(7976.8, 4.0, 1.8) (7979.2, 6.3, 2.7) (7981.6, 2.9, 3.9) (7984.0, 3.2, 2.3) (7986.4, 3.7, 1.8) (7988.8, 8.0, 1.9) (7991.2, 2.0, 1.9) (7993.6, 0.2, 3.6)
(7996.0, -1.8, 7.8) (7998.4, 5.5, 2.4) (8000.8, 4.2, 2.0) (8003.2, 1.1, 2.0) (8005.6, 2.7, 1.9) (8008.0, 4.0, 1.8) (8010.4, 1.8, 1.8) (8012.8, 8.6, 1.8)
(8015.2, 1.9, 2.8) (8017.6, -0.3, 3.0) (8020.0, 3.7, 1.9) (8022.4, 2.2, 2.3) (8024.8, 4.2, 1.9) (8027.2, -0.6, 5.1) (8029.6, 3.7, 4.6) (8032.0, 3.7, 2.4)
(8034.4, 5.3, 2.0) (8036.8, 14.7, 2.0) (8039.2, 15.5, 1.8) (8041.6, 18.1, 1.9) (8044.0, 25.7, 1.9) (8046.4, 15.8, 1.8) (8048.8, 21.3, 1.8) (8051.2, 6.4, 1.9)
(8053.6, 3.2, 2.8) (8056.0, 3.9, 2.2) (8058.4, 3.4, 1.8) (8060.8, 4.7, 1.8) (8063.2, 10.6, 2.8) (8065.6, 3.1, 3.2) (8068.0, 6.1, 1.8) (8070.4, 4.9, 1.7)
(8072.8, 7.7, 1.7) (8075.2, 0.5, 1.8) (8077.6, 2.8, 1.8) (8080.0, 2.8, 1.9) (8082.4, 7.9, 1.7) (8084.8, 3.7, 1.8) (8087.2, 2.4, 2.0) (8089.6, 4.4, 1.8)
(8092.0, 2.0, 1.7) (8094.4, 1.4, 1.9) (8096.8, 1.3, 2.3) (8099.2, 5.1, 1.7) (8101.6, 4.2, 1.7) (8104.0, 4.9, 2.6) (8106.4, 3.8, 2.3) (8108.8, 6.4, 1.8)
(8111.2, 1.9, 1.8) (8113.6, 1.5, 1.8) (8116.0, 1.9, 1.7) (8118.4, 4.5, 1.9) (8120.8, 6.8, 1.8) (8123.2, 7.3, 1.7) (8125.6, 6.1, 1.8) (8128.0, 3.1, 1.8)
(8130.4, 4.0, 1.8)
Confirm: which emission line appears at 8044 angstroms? [O II]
